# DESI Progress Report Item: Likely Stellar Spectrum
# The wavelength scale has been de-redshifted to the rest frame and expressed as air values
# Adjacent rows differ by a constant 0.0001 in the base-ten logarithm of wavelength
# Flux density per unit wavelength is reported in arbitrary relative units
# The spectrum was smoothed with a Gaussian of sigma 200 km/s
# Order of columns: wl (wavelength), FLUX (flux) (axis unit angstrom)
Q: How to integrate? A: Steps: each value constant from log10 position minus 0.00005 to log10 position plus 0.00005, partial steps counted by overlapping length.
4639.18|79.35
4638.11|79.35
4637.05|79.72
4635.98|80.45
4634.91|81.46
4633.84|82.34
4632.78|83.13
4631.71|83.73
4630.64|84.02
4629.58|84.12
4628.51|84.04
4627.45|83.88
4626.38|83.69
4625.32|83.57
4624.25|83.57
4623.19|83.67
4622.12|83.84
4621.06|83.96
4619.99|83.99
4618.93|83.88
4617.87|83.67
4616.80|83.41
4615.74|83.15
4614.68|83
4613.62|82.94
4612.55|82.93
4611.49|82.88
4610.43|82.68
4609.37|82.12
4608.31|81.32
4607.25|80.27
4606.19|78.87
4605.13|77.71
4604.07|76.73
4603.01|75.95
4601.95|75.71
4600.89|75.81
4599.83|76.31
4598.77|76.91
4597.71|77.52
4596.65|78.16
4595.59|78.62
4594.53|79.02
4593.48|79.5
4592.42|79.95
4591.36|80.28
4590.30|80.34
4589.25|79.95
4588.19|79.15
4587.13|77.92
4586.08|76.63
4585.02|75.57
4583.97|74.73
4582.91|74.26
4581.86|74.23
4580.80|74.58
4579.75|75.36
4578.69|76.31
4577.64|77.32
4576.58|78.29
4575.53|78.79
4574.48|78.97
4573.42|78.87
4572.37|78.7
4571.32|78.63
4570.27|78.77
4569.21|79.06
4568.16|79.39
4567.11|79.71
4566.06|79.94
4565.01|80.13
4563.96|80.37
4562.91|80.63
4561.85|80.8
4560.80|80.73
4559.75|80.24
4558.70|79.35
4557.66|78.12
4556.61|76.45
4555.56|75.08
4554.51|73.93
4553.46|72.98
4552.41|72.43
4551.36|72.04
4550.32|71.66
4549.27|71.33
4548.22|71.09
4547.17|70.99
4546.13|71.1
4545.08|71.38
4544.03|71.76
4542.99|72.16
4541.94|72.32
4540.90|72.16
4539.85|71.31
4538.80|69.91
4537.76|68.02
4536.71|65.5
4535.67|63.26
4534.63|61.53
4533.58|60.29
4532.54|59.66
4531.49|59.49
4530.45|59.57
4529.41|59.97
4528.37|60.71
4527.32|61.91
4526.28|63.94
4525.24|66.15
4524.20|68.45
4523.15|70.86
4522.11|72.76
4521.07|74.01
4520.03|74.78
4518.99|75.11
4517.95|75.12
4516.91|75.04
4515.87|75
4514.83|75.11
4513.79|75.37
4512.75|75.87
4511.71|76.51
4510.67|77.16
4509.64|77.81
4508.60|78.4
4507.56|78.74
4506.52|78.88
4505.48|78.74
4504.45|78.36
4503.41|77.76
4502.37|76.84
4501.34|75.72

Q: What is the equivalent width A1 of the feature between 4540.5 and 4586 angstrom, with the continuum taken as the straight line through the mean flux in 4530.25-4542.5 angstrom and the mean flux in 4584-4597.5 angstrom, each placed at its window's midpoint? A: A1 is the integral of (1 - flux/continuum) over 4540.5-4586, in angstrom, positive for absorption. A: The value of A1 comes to -2.7 angstrom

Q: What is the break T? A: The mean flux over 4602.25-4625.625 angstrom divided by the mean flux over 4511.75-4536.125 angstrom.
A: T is 1.2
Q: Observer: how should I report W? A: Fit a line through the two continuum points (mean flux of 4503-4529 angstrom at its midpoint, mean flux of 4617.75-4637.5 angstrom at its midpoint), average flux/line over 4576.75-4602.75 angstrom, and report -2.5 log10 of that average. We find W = 0.04 mag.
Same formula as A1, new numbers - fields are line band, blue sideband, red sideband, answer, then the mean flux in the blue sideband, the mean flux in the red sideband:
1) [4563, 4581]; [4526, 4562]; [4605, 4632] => -0.9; 69.8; 83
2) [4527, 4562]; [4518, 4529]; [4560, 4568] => 2.4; 69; 80.3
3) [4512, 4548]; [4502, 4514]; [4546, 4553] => 2.7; 77.6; 71.6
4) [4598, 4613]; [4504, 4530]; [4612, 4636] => 0.5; 72.9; 83.4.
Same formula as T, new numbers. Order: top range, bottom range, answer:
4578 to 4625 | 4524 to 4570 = 1.11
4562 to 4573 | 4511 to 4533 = 1.15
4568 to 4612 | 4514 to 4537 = 1.16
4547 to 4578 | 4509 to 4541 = 1.12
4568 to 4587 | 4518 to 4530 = 1.13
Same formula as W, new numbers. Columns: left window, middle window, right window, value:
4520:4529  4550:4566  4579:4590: -0.07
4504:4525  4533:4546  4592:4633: 0.13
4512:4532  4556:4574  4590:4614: -0.07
